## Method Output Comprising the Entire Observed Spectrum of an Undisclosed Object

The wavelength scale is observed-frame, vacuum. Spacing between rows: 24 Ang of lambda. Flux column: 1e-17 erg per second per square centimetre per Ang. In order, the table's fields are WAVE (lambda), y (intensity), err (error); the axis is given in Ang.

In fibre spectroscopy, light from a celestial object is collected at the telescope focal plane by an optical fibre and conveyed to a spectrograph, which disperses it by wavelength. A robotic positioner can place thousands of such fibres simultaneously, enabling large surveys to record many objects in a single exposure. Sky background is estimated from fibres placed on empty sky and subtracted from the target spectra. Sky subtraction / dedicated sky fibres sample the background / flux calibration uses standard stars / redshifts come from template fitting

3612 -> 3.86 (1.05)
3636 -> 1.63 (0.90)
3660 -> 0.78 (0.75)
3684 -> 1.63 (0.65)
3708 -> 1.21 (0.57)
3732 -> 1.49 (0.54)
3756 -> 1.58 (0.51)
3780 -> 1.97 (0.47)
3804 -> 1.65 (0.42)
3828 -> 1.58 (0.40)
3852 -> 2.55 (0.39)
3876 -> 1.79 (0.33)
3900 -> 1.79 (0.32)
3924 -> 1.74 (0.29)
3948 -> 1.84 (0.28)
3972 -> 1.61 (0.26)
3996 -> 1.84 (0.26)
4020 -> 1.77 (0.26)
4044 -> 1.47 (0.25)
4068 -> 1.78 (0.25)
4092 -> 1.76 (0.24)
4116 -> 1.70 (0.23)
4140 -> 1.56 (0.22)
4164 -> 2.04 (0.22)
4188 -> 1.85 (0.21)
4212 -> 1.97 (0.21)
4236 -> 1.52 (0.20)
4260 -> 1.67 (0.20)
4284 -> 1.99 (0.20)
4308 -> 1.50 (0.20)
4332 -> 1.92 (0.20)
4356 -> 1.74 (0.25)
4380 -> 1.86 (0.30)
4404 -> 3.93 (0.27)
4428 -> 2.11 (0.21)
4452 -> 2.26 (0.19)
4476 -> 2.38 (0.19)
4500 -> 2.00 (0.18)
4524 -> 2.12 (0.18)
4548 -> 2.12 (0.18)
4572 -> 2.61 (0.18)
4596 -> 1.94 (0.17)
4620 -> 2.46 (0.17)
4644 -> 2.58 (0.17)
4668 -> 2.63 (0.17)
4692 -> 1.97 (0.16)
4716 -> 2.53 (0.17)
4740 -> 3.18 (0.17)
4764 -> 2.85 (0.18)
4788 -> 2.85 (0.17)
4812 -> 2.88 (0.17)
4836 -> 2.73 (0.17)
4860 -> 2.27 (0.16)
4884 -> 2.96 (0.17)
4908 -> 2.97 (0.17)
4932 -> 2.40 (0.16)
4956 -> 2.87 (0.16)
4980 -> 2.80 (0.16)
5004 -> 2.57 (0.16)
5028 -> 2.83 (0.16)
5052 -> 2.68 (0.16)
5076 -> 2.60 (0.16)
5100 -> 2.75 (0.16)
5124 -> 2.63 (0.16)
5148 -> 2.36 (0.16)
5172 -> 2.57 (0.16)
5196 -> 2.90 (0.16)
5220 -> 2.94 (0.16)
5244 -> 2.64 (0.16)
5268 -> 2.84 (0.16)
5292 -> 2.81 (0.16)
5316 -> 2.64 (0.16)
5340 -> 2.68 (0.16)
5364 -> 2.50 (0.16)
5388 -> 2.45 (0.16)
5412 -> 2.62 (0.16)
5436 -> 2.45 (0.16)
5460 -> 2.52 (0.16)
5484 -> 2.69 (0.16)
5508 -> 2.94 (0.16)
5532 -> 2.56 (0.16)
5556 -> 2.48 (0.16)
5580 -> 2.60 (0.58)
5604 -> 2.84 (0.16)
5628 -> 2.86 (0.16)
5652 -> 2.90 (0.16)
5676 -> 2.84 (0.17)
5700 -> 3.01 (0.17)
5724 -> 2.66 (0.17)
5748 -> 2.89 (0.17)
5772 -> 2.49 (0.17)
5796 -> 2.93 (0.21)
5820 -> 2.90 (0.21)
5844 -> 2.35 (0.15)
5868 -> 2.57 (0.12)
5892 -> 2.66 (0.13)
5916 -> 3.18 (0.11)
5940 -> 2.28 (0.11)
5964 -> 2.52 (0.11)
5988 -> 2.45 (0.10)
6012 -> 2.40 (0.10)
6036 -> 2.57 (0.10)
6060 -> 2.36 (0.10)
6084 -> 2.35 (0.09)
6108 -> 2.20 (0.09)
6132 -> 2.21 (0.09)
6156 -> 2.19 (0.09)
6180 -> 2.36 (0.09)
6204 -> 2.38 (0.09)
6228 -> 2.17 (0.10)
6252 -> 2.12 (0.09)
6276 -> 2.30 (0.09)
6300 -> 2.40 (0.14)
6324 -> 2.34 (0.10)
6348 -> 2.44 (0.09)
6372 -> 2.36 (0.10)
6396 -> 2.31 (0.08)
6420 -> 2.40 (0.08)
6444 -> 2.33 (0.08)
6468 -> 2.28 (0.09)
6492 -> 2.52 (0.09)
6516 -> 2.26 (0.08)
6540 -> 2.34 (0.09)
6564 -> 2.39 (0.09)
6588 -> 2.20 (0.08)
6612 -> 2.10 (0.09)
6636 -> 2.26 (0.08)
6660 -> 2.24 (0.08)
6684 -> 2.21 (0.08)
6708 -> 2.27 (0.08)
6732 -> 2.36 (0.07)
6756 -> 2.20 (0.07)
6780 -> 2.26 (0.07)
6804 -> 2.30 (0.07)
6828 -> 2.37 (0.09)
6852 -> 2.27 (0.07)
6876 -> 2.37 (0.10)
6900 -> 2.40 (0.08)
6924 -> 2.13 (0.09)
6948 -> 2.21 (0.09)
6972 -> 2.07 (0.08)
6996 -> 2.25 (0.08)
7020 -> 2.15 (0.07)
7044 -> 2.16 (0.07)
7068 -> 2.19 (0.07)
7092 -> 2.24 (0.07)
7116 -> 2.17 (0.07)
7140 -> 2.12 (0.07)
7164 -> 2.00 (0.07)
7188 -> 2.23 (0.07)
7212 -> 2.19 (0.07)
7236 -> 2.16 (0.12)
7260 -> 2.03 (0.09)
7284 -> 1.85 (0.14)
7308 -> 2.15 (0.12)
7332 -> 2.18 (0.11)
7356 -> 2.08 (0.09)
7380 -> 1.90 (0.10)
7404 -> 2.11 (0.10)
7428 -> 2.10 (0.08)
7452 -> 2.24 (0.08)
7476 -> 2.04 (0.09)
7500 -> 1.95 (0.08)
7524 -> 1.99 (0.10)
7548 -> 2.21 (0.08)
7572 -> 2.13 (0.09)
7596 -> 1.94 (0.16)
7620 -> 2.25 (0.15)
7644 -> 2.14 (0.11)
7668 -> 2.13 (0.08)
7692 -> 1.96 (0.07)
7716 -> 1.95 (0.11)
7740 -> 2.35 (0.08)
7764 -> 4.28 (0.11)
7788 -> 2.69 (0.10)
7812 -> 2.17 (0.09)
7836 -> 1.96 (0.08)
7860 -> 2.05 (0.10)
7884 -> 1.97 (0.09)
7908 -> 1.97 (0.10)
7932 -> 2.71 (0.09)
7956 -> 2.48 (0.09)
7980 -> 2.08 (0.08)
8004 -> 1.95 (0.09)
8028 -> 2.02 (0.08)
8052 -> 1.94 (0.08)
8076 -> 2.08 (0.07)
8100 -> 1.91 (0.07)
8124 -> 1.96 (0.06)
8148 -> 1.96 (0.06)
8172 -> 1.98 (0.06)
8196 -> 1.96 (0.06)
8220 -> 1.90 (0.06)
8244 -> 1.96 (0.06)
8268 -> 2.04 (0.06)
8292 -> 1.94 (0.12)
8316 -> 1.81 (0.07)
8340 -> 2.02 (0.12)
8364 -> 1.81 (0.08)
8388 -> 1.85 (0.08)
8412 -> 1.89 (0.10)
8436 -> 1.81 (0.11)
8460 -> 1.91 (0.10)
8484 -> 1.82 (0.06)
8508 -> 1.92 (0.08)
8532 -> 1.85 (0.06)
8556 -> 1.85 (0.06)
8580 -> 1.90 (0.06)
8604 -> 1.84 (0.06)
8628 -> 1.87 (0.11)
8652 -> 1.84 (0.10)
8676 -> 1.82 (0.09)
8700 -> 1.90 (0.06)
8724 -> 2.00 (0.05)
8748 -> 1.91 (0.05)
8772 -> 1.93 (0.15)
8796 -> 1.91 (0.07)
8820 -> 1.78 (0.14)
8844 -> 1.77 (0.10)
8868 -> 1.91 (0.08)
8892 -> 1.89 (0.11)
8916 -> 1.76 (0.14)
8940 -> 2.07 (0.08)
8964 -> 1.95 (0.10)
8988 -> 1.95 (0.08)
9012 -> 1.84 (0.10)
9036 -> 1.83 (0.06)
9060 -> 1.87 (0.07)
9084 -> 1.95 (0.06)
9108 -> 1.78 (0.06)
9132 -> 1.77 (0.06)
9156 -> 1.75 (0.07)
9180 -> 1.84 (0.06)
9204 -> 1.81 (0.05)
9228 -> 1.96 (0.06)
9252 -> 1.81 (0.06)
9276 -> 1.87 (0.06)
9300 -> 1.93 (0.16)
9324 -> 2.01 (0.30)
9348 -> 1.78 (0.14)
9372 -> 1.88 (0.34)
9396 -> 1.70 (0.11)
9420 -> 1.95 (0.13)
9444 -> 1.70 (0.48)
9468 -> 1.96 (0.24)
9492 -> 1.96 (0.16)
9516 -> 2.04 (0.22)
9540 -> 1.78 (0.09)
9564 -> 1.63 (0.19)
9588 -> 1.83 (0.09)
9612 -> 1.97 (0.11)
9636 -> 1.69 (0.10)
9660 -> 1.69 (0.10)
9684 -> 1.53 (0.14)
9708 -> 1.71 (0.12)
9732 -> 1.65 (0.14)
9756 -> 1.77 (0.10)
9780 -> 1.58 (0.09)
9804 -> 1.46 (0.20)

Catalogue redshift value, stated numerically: 0.182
